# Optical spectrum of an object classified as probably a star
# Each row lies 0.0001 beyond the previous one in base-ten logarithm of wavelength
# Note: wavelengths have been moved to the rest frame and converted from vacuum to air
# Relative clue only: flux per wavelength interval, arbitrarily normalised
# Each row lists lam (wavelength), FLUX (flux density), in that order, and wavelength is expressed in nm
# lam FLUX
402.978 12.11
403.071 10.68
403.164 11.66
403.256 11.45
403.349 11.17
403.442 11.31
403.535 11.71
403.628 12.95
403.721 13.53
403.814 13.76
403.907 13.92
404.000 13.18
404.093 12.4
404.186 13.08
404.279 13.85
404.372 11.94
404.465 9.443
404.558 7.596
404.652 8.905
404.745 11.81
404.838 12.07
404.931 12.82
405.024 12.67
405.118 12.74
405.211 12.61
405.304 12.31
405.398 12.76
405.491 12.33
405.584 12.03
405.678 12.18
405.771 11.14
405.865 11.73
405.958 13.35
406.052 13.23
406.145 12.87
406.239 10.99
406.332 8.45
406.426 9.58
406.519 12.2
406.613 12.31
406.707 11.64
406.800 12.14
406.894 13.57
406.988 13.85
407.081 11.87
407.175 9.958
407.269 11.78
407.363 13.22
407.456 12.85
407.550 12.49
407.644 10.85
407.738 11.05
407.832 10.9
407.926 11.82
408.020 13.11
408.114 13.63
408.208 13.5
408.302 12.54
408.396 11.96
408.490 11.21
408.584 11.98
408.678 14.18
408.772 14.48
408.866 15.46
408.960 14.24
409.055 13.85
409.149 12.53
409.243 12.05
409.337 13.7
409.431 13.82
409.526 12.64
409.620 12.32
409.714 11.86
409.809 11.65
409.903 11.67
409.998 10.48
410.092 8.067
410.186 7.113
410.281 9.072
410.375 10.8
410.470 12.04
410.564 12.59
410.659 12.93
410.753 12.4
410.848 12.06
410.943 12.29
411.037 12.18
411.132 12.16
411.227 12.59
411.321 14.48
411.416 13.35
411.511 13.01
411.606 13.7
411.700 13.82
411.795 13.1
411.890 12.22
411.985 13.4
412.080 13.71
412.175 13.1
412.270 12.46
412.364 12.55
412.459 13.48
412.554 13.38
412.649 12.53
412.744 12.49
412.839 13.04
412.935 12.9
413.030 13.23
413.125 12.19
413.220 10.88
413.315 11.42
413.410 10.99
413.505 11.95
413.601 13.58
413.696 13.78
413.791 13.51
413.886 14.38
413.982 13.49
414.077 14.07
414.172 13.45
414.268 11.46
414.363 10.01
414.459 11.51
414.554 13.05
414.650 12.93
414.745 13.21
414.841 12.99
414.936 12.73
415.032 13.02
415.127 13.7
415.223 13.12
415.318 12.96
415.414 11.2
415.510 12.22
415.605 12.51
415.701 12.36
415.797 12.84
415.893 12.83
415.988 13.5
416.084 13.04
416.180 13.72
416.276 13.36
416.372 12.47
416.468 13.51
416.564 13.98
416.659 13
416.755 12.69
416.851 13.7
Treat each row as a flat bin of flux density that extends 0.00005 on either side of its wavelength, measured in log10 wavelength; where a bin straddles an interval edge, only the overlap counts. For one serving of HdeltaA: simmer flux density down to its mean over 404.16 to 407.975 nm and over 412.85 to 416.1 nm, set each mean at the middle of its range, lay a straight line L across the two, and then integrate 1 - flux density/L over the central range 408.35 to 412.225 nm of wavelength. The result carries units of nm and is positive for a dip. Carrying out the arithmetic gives -0.06 nm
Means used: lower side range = 11.8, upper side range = 12.7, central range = 12.4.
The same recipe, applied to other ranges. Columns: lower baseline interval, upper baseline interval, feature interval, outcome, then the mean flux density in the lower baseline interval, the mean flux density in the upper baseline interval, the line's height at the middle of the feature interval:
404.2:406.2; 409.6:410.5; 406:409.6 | -0.43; 11.9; 10.4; 11.1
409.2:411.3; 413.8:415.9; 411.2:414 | -0.17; 11.7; 12.7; 12.2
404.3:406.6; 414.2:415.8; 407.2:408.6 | -0.04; 11.6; 12.5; 11.8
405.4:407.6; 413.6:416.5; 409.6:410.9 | 0.14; 12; 12.9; 12.4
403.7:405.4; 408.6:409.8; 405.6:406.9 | 0.08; 12.1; 13.3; 12.6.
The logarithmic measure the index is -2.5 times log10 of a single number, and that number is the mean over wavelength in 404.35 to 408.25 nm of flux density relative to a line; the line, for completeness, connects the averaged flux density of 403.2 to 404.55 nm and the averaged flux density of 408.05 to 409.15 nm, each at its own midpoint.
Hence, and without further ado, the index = 0.08 mag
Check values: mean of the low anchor 12.3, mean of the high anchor 13.3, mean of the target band 11.9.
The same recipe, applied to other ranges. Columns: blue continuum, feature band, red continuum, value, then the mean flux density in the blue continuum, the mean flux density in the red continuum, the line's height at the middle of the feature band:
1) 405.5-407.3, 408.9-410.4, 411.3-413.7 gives 0.06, 11.8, 12.8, 12.4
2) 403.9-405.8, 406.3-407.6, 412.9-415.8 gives 0.02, 12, 12.6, 12.1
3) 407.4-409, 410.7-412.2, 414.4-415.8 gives -0.02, 12.7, 12.7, 12.7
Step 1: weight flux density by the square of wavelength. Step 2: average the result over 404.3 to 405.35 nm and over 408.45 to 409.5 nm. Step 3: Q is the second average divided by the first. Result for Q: 1.2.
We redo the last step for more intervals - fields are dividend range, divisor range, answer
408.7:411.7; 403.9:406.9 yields 1.06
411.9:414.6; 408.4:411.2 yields 1.07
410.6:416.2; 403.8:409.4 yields 1.08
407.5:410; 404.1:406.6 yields 1.09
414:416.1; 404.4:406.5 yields 1.15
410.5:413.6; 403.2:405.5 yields 1.09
